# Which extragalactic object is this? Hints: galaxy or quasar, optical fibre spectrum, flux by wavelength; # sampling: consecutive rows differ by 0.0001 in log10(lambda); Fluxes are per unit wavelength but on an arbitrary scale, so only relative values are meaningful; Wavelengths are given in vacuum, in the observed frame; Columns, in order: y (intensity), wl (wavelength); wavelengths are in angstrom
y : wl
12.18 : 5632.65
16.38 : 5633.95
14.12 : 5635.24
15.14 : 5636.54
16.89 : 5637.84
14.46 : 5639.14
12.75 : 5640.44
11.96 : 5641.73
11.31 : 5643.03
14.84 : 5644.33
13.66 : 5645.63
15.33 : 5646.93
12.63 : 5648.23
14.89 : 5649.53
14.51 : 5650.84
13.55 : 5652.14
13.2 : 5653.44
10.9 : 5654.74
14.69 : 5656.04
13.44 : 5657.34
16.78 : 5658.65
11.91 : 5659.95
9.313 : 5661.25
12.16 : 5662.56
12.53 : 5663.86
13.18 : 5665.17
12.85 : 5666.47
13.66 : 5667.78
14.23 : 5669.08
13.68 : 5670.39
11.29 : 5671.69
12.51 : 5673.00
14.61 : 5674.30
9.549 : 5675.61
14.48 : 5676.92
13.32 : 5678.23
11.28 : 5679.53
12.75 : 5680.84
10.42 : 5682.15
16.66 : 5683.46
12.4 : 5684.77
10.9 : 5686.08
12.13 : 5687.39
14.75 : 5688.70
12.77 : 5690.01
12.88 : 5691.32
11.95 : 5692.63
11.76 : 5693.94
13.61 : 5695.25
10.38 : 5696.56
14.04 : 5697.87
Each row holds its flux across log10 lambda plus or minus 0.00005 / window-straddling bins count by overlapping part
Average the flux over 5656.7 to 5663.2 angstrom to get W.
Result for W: 12.7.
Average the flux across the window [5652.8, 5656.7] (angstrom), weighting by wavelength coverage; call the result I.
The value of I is 13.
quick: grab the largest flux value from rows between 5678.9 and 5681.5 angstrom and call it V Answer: 12.75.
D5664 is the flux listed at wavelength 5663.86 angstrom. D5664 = 12.53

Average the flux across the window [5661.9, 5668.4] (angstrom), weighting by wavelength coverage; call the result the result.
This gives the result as 12.9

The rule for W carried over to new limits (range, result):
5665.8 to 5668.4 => 13.2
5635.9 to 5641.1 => 14.8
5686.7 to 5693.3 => 12.9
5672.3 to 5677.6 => 12.8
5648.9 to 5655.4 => 13.4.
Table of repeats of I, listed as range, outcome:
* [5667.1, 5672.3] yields 13.2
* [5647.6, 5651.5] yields 14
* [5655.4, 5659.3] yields 15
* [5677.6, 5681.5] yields 12.5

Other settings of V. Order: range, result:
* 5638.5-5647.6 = 15.33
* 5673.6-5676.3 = 14.61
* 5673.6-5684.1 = 16.66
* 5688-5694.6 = 14.75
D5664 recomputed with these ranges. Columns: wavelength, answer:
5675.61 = 9.549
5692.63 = 11.95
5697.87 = 14.04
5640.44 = 12.75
